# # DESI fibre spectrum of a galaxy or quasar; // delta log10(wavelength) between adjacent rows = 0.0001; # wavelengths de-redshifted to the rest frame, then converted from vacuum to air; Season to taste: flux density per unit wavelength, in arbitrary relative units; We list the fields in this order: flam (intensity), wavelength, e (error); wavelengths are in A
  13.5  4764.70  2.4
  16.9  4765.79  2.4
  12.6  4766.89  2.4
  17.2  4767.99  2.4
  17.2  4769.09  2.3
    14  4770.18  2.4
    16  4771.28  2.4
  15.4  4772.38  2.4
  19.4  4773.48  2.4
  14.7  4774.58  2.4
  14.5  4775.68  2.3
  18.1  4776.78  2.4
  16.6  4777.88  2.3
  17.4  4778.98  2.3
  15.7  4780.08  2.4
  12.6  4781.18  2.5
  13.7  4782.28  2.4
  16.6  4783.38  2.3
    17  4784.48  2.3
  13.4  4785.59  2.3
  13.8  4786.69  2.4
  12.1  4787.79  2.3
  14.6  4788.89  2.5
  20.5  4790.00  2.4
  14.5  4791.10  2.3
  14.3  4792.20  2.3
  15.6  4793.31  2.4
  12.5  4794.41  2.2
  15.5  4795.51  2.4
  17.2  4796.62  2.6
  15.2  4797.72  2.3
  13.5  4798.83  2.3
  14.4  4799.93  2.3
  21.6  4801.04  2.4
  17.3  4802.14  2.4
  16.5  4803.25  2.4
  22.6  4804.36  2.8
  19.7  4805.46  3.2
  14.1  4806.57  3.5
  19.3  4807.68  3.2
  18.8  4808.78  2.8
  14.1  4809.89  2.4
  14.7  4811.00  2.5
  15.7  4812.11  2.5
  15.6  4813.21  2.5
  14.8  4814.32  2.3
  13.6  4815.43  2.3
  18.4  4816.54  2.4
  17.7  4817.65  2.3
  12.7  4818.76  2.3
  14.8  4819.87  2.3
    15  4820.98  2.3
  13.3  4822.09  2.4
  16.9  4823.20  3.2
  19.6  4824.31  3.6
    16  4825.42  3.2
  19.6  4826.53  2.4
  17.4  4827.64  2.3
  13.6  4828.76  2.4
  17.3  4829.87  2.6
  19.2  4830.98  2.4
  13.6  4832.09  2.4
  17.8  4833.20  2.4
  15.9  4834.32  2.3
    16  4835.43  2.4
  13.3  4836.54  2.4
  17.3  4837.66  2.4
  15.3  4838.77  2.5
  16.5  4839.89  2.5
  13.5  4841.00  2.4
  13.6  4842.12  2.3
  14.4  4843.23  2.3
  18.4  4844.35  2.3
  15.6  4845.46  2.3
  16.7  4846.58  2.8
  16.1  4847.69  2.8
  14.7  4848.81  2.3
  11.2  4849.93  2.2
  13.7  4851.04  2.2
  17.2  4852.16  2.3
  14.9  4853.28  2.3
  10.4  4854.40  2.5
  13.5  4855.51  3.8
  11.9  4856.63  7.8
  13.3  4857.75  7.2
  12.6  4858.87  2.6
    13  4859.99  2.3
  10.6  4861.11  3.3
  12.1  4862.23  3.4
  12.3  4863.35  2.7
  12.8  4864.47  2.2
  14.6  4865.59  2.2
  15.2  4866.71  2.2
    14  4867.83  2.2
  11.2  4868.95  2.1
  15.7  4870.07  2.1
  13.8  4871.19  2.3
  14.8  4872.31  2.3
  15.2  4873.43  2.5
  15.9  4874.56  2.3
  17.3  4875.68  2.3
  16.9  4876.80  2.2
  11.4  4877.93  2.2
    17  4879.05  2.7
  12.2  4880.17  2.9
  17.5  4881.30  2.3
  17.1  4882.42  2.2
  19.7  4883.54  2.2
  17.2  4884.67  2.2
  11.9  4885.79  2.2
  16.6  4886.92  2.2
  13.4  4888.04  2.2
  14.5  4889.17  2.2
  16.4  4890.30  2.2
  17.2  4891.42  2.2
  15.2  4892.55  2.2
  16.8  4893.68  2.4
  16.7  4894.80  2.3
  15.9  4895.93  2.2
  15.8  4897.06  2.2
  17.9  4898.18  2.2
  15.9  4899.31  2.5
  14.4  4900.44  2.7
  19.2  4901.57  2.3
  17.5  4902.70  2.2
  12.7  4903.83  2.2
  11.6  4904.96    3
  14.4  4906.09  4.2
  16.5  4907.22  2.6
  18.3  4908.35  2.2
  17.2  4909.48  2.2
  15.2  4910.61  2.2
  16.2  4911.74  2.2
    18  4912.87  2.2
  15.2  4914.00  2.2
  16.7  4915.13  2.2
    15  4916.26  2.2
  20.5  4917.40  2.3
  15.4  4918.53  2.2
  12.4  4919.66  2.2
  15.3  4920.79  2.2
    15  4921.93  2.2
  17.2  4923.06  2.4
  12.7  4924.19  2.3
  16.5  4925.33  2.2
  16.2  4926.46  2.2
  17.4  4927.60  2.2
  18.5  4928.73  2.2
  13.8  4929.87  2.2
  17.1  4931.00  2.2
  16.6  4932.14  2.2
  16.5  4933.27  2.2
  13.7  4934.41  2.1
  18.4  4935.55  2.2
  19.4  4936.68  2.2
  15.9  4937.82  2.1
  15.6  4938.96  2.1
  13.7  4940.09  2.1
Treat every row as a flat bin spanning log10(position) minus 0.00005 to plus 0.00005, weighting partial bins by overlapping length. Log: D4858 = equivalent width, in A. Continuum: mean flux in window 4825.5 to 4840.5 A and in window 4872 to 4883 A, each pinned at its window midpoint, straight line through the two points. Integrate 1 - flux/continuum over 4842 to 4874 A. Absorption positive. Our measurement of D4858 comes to 4.0 A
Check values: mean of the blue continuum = 16.3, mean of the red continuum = 15.6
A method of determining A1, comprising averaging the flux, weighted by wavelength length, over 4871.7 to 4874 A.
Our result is 14.9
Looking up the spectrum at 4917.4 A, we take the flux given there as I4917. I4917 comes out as 20.5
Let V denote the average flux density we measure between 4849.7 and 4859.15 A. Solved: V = 13.3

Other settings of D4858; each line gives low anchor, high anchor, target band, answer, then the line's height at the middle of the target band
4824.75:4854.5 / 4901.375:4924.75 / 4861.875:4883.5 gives 1.3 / 15.7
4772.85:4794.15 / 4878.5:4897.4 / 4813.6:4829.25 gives -0.3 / 15.7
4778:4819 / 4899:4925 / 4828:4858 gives 1.6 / 15.8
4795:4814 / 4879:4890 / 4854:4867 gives 2.7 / 16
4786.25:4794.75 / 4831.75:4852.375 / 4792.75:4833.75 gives -3.6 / 15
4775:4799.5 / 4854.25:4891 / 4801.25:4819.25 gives -2.1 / 15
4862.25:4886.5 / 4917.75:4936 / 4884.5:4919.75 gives -1.2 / 15.4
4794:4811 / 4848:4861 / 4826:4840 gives -1.6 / 14.7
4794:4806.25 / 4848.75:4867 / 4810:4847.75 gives -2.2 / 15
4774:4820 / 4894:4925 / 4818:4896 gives 4.0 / 15.9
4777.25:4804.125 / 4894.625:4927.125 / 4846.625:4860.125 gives 1.8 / 15.8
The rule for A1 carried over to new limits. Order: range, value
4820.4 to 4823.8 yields 15.1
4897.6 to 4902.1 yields 16.8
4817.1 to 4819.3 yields 15.2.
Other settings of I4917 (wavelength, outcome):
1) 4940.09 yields 13.7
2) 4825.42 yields 16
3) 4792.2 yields 14.3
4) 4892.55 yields 15.2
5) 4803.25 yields 16.5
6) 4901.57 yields 19.2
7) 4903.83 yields 12.7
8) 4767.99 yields 17.2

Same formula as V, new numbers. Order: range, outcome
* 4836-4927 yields 15.1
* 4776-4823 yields 15.8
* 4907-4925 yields 16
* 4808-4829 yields 16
